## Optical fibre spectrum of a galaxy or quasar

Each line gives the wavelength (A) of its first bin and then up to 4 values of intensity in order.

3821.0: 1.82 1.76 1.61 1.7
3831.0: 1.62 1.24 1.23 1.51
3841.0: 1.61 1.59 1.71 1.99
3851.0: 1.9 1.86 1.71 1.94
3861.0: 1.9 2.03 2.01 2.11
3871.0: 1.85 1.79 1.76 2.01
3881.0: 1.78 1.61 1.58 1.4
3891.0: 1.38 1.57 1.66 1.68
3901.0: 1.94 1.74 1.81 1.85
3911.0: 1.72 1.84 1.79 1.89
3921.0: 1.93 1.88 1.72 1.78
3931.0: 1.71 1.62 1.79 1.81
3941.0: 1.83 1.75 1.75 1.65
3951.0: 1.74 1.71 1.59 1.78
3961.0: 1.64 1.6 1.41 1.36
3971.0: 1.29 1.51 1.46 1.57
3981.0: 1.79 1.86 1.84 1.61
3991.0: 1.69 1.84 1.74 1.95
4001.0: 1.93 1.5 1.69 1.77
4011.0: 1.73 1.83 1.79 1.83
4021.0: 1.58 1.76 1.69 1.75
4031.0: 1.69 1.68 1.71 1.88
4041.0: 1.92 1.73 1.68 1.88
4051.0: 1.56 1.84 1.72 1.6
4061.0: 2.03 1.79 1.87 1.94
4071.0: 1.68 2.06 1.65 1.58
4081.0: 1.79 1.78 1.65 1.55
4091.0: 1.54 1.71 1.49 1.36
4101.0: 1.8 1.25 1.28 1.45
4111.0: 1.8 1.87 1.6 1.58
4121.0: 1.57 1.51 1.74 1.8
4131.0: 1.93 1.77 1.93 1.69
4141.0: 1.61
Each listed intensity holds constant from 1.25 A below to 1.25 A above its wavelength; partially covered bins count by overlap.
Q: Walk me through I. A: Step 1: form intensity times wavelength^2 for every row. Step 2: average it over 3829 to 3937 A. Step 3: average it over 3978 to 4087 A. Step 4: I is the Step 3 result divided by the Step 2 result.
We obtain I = 1.1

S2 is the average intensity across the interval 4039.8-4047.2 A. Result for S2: 1.78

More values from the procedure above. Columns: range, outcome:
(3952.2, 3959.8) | 1.69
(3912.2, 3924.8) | 1.86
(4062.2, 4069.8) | 1.87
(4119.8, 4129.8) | 1.66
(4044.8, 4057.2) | 1.74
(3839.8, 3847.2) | 1.64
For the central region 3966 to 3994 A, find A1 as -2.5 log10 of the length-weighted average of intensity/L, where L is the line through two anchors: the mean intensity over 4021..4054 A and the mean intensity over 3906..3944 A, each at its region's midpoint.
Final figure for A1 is 0.11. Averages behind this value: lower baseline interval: 1.8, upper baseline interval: 1.74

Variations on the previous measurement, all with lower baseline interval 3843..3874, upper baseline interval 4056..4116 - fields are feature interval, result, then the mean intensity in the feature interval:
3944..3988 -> 0.10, 1.62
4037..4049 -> -0.06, 1.81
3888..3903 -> 0.14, 1.62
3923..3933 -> 0.04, 1.75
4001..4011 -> 0.03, 1.7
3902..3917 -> 0.03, 1.79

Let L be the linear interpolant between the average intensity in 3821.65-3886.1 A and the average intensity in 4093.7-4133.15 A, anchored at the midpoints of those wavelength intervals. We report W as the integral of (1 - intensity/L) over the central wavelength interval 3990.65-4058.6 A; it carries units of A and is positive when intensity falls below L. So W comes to -3.9 A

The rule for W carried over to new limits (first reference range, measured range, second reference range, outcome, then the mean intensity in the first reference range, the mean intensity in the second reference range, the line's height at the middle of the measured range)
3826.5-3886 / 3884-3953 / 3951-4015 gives -0.82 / 1.75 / 1.67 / 1.71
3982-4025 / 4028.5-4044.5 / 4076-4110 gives -0.76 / 1.76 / 1.56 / 1.69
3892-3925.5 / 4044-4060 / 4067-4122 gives -0.46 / 1.79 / 1.64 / 1.67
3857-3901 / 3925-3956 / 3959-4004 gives -0.63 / 1.77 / 1.65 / 1.7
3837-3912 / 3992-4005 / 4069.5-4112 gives -0.85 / 1.77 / 1.61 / 1.68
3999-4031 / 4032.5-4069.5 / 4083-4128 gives -2.43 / 1.74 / 1.59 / 1.68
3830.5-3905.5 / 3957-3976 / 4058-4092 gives 2.51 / 1.73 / 1.76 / 1.74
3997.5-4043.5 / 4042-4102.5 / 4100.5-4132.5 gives -1.12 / 1.76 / 1.63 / 1.69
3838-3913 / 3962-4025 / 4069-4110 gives 0.11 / 1.77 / 1.61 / 1.68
